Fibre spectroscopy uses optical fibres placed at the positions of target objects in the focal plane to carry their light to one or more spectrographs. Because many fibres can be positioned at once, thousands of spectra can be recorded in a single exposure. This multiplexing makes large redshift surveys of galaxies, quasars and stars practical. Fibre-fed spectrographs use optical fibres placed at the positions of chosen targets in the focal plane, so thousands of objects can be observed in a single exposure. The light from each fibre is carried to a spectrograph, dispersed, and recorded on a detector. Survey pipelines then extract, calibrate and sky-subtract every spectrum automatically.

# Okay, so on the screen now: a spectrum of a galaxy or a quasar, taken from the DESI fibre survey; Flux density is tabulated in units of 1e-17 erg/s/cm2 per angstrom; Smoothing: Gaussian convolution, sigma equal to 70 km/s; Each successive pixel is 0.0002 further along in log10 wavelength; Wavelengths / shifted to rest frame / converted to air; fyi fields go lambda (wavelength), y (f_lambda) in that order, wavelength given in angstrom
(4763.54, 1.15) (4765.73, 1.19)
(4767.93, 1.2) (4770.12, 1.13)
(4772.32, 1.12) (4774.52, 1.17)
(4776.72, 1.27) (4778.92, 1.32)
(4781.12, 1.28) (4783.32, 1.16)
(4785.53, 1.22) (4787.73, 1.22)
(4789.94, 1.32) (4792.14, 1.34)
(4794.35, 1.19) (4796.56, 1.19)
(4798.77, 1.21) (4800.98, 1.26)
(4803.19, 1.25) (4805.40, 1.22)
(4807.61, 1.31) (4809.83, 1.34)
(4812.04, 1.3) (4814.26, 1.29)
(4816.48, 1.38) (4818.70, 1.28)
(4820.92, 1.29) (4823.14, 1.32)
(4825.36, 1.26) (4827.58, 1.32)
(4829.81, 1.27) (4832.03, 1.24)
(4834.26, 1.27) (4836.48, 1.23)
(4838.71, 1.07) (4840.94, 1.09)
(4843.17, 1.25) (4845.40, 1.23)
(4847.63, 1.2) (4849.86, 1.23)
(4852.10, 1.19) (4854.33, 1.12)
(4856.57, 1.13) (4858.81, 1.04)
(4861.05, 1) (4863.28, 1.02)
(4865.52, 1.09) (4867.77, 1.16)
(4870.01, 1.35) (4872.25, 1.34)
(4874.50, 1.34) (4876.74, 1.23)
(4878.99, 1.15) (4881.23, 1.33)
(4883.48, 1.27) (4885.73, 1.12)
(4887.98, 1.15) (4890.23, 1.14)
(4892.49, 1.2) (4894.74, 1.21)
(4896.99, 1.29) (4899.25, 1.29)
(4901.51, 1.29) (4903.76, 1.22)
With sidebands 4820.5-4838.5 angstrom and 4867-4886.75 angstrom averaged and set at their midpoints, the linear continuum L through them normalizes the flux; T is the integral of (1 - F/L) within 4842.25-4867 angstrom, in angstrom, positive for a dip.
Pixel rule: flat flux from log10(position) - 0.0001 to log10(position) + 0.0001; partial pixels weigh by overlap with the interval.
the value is 2.45 angstrom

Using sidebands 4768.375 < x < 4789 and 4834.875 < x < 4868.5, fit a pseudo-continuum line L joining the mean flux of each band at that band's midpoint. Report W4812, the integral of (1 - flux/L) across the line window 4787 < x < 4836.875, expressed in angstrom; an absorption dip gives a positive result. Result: -4.1 angstrom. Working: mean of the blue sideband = 1.21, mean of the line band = 1.28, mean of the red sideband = 1.14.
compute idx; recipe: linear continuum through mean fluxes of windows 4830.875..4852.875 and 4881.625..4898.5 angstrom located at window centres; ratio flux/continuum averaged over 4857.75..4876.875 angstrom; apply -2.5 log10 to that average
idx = 0.028 mag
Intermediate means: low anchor 1.2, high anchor 1.2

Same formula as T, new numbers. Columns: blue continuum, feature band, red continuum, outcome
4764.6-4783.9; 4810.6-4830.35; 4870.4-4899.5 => -1.4 angstrom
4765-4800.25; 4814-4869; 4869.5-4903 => 1.6 angstrom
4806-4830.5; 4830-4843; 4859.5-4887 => 0.8 angstrom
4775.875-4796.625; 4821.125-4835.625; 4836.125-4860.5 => -1.1 angstrom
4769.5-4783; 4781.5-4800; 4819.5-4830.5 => 0.1 angstrom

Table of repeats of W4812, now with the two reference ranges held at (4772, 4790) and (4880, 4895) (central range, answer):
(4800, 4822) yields -1.26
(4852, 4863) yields 1.17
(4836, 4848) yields 0.40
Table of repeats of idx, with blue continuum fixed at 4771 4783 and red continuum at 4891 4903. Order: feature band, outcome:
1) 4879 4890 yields 0.04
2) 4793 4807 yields 0.00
